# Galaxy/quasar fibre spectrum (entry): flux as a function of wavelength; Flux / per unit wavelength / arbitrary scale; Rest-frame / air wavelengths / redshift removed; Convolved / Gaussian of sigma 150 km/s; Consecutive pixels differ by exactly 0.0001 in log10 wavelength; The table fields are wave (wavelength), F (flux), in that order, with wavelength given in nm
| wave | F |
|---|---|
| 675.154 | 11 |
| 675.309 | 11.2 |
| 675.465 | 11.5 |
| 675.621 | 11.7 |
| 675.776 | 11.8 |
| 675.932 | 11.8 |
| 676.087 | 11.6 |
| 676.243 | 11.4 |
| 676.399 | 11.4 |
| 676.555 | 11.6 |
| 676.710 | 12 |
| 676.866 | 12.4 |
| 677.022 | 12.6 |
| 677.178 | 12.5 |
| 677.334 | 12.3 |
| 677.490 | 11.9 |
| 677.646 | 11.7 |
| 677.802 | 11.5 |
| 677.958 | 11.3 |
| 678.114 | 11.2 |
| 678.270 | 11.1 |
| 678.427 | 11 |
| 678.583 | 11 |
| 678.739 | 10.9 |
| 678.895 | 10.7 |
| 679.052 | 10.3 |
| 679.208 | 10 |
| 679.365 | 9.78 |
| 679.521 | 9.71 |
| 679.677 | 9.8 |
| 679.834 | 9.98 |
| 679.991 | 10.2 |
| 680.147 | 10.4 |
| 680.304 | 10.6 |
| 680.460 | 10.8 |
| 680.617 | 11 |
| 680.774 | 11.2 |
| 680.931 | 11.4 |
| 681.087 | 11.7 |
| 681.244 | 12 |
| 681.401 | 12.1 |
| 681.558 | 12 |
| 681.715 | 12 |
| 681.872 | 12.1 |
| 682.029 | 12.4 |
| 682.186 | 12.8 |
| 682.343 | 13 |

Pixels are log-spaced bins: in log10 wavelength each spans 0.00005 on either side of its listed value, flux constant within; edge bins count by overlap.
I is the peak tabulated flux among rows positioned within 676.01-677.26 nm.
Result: 12.6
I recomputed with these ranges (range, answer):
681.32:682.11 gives 12.4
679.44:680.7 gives 11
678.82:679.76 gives 10.7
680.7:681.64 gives 12.1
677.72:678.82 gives 11.5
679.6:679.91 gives 9.98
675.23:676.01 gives 11.8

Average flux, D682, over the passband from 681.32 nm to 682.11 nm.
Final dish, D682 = 12.1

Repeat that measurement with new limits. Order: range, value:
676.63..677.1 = 12.3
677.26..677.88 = 11.8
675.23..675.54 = 11.3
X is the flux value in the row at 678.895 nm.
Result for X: 10.7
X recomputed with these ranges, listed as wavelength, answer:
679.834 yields 9.98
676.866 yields 12.4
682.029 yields 12.4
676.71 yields 12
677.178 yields 12.5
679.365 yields 9.78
